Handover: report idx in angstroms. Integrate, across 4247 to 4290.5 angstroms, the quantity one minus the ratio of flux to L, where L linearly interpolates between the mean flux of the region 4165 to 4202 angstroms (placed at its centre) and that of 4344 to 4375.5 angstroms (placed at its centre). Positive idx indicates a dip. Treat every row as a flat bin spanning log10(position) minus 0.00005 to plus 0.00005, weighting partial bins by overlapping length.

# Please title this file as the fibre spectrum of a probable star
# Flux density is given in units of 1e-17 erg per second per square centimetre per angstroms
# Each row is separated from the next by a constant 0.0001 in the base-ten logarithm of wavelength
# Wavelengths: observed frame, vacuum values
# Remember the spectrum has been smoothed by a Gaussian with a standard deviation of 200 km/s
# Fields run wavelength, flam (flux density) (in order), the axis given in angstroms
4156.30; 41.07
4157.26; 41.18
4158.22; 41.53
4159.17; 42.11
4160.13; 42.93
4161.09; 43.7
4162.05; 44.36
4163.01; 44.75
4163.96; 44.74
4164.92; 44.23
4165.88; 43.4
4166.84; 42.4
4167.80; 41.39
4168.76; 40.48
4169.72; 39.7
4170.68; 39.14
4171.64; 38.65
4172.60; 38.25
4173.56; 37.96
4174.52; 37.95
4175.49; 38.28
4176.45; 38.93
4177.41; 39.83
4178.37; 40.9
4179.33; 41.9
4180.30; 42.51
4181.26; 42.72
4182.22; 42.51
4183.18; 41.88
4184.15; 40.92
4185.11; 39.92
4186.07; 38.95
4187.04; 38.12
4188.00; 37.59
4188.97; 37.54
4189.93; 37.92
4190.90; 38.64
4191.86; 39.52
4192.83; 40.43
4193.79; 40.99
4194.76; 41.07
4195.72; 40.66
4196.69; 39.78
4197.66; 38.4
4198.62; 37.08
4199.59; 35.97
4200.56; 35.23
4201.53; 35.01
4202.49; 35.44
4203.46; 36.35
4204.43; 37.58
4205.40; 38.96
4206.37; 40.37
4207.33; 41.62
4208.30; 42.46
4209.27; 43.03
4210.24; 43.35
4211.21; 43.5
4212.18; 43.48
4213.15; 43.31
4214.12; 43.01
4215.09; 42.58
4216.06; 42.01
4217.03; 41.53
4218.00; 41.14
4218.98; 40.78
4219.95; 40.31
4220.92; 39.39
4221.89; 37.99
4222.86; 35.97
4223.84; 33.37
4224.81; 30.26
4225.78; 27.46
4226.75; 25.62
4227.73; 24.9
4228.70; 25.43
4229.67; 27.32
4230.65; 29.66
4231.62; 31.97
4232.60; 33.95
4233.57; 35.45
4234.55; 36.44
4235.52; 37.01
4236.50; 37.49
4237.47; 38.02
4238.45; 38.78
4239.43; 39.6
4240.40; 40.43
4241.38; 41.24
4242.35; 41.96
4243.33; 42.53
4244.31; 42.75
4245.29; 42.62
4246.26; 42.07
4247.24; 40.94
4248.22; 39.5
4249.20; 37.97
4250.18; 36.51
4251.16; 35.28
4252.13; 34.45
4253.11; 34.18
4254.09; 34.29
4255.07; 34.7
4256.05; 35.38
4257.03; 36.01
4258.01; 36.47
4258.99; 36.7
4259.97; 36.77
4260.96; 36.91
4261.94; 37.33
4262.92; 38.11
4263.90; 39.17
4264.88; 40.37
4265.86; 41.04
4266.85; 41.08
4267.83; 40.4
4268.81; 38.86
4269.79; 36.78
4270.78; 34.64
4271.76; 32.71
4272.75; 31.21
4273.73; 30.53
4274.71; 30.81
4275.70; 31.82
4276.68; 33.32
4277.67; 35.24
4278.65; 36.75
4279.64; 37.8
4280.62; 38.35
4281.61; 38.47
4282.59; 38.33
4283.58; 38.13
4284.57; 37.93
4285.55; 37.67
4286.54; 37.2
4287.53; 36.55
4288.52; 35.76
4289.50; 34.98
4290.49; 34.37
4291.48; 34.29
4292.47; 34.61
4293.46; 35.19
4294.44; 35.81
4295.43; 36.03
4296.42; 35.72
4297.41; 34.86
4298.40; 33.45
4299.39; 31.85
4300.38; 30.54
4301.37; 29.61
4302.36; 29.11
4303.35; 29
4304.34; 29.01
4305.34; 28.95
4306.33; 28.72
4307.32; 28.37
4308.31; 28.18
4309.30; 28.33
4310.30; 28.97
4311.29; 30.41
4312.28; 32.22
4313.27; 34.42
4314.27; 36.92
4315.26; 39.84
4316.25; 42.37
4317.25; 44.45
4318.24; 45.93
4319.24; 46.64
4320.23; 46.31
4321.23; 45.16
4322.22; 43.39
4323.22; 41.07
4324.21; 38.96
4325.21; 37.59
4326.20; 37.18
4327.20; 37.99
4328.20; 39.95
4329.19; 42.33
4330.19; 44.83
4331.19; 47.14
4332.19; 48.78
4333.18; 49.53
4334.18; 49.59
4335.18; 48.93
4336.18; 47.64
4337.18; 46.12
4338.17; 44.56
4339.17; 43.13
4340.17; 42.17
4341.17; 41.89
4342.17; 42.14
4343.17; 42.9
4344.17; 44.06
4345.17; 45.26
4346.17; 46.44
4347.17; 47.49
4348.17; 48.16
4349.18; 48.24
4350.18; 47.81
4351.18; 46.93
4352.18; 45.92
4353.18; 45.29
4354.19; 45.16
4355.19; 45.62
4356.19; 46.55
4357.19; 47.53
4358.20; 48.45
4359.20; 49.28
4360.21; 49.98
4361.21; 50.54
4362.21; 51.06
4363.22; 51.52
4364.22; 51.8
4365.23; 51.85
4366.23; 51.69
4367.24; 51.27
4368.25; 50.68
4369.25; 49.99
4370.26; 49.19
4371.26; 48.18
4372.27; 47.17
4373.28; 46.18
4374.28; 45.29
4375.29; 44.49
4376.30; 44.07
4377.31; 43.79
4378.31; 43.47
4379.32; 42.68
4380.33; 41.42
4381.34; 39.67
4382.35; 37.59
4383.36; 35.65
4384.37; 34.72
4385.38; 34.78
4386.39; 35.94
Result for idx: 7.21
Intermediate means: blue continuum 39.6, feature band 36.5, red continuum 48.2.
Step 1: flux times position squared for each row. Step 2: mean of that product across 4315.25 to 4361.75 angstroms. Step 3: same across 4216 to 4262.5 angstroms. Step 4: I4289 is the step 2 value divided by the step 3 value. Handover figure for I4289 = 1.30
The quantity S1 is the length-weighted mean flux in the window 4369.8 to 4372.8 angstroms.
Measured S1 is 48.1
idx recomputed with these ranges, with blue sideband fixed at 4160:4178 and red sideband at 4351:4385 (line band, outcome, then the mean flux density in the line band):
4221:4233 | 3.4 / 30.6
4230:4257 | 3.5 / 37.5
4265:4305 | 8.2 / 35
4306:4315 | 2.8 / 31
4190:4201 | 0.8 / 38.9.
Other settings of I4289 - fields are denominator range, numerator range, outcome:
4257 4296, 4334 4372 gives 1.35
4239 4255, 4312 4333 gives 1.11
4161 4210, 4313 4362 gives 1.20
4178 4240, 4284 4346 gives 1.06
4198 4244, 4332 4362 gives 1.32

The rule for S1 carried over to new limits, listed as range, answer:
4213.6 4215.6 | 42.8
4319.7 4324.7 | 43.1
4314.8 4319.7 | 43.8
